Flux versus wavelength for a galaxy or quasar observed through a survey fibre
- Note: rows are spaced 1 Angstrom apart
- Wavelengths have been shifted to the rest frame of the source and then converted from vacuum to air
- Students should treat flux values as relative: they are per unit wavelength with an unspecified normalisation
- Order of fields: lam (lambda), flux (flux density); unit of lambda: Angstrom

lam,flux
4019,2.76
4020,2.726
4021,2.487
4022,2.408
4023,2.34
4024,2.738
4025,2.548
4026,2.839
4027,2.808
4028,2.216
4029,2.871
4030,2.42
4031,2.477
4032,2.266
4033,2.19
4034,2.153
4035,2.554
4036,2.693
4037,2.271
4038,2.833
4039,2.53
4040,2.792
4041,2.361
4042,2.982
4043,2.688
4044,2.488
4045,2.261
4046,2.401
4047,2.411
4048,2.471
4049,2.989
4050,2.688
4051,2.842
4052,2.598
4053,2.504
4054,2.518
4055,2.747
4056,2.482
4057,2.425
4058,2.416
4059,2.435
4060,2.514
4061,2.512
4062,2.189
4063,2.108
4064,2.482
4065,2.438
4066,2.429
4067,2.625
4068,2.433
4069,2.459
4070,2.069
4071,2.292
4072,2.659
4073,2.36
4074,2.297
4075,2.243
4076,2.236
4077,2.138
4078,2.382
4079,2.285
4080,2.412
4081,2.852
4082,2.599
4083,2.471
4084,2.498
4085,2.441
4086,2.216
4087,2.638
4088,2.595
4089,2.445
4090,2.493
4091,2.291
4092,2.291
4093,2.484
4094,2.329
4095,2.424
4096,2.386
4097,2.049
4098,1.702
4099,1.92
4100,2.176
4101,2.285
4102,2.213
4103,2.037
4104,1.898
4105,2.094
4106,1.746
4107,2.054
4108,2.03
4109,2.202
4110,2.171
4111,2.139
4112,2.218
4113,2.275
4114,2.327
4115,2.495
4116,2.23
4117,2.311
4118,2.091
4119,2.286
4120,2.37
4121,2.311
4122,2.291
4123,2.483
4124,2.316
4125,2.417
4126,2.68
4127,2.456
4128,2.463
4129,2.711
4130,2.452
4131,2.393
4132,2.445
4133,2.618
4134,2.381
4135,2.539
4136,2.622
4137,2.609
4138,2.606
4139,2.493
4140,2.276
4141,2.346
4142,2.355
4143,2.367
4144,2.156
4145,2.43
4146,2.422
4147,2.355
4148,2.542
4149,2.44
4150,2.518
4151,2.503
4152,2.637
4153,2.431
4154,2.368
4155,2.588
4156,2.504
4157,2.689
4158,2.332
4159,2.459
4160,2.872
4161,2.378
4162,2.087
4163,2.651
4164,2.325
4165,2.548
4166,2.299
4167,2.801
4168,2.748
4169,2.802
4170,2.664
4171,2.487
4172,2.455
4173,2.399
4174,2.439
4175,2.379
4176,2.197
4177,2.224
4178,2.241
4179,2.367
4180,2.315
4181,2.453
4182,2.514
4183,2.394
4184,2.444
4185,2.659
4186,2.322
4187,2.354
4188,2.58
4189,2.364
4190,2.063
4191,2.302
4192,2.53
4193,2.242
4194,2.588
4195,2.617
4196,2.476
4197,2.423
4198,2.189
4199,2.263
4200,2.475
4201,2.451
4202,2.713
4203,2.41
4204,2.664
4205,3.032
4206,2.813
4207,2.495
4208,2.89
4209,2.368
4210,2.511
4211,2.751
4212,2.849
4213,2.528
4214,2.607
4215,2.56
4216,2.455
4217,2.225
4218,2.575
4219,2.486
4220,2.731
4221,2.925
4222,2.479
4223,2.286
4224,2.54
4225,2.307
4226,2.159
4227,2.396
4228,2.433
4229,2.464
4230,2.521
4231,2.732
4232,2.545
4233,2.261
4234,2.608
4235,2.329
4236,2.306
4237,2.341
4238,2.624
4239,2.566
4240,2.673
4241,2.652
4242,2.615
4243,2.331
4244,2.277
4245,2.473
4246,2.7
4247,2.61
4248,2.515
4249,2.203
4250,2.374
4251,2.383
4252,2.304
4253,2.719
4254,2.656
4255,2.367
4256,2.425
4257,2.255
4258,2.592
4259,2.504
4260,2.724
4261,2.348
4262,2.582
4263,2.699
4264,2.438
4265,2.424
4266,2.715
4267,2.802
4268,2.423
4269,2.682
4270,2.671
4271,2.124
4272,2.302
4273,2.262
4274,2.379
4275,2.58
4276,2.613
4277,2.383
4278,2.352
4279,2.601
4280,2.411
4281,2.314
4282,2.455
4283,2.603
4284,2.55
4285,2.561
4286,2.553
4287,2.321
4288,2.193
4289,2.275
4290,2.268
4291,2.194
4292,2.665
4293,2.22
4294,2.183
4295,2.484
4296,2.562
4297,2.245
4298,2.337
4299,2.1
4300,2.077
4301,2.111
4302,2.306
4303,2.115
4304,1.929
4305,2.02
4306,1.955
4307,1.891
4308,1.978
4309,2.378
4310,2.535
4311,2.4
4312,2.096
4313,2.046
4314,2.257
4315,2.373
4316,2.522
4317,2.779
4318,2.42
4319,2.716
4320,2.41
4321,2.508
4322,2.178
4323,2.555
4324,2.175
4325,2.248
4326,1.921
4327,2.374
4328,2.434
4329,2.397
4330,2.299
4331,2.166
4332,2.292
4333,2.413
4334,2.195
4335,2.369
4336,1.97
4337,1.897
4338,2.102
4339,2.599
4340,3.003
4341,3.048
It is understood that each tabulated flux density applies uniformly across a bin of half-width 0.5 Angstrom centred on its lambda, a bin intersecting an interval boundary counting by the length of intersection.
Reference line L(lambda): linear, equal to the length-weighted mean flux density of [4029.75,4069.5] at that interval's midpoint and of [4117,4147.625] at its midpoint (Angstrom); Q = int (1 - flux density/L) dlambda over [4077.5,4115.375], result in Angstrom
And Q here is 2.8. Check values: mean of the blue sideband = 2.5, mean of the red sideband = 2.42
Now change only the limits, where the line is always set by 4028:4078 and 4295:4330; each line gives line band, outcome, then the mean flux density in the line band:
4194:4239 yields -3.26 Angstrom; 2.52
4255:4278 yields -1.77 Angstrom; 2.49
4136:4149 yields -0.10 Angstrom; 2.42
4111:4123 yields 0.65 Angstrom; 2.29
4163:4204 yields -1.20 Angstrom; 2.44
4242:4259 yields -0.96 Angstrom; 2.46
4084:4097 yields 0.19 Angstrom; 2.41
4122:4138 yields -0.59 Angstrom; 2.5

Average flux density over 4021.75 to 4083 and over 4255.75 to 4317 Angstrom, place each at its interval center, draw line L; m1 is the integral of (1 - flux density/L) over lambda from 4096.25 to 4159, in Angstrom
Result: 2.8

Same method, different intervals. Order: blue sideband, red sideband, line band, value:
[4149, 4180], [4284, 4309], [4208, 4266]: -3.8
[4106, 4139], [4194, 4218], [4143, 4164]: -0.2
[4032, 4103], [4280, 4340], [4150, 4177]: -1.4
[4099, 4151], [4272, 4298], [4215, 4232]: -0.8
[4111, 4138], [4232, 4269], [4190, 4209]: -0.4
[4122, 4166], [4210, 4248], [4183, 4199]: 0.6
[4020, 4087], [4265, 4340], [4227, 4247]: -1.0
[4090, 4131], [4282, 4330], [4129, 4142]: -1.3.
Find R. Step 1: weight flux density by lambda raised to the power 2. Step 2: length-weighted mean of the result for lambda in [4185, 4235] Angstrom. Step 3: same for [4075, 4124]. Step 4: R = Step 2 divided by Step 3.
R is 1.16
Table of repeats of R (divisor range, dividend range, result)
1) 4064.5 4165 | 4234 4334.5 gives 1.09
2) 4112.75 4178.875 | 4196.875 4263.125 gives 1.07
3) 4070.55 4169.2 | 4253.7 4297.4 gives 1.11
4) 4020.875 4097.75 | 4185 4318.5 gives 1.08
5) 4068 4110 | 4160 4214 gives 1.14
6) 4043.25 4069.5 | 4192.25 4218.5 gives 1.10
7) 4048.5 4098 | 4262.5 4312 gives 1.07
